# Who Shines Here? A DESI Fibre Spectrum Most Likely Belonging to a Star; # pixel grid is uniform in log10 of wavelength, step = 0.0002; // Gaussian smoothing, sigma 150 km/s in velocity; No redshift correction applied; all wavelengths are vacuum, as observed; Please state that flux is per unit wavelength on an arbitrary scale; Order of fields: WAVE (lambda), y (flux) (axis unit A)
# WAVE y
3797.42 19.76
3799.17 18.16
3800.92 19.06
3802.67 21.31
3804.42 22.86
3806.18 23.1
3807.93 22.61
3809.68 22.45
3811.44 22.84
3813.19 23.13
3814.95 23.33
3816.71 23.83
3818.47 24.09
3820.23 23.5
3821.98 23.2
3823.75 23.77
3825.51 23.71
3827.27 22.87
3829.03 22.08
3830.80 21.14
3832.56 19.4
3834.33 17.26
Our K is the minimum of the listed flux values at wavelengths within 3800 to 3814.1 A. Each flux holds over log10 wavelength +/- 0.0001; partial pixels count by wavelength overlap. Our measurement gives 19.06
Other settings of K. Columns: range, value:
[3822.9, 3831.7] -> 21.14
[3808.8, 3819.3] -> 22.45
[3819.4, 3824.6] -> 23.2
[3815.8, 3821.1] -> 23.5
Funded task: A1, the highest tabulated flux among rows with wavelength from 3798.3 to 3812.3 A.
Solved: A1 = 23.1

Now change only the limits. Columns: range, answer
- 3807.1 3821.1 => 24.09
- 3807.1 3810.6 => 22.61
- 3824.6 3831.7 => 23.71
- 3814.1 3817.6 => 23.83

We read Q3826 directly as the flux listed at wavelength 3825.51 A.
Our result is 23.71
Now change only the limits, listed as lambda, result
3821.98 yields 23.2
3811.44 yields 22.84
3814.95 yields 23.33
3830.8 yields 21.14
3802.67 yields 21.31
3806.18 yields 23.1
